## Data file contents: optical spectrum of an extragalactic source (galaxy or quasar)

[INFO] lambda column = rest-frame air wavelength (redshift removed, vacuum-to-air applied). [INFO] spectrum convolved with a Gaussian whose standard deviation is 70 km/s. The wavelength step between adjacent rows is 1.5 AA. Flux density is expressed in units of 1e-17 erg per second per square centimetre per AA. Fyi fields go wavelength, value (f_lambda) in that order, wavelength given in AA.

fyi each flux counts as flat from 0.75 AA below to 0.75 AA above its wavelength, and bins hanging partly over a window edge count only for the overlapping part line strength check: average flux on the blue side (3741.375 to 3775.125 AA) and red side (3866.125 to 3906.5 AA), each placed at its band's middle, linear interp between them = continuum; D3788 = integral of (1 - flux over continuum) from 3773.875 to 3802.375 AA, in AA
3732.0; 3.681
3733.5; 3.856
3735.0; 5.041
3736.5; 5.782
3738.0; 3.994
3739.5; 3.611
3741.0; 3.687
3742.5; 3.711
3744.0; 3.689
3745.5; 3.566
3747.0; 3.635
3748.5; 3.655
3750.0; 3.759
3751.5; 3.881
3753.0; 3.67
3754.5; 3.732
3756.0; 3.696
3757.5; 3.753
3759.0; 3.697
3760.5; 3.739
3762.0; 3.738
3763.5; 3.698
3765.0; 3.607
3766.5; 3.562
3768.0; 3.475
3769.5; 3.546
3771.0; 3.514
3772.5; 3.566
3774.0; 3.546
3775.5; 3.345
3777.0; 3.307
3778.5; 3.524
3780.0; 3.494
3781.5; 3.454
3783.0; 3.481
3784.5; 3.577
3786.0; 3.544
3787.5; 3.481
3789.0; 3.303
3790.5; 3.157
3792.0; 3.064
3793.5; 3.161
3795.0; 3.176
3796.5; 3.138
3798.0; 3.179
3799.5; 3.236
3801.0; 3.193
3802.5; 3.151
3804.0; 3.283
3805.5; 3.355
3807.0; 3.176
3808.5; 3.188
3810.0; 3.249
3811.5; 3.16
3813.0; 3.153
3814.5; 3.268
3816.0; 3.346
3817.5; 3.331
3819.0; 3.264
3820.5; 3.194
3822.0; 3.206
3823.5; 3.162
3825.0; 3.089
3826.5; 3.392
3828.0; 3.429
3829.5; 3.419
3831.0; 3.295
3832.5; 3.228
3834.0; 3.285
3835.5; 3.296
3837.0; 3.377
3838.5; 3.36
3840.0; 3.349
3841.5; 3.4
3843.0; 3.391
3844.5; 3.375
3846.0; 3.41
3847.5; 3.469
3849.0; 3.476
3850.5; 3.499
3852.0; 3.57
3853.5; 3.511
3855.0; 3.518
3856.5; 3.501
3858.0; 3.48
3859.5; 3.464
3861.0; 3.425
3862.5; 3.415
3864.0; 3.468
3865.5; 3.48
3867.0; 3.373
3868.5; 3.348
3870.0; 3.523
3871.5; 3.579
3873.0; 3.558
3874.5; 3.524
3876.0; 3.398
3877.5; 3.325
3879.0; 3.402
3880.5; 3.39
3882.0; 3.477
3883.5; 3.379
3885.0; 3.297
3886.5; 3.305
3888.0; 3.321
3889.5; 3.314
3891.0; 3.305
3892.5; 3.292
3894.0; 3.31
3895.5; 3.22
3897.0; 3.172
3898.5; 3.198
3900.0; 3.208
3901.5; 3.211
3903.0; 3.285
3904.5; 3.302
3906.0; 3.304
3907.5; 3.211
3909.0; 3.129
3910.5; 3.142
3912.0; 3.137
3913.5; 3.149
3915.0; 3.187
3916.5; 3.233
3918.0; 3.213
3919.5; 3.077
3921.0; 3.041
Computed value 2.0 AA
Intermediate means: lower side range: 3.65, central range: 3.33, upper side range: 3.35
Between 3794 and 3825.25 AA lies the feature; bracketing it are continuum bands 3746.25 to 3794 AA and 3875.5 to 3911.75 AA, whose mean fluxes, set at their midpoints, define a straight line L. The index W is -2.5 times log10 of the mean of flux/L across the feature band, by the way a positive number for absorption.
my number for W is 0.08 mag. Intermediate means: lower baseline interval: 3.54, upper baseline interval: 3.28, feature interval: 3.22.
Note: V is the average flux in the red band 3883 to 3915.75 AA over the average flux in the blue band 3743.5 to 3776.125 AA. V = 0.89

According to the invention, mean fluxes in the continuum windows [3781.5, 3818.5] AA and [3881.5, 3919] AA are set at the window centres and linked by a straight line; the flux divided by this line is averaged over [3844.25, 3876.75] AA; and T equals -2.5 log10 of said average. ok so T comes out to -0.07 mag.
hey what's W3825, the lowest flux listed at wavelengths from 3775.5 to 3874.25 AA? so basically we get 3.064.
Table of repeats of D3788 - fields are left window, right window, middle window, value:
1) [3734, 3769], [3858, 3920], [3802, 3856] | 3.36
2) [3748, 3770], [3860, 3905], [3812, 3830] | 1.30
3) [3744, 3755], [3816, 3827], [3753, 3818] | 1.19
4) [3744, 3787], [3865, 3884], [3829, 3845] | 0.71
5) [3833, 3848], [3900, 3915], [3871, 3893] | -0.82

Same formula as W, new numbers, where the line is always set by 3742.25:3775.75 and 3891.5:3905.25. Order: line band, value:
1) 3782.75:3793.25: 0.065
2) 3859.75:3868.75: -0.026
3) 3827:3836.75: 0.034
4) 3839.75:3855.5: -0.020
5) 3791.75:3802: 0.120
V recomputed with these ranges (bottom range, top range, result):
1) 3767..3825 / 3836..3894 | 1.03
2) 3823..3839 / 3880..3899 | 1.00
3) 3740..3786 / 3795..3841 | 0.90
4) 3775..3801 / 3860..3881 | 1.04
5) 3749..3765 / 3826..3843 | 0.90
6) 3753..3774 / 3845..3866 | 0.96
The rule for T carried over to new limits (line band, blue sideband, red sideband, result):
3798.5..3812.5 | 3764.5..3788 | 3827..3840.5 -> 0.07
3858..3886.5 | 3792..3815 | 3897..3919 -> -0.08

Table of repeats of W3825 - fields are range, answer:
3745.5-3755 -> 3.566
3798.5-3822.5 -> 3.151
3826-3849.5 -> 3.228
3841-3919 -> 3.129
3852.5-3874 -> 3.348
